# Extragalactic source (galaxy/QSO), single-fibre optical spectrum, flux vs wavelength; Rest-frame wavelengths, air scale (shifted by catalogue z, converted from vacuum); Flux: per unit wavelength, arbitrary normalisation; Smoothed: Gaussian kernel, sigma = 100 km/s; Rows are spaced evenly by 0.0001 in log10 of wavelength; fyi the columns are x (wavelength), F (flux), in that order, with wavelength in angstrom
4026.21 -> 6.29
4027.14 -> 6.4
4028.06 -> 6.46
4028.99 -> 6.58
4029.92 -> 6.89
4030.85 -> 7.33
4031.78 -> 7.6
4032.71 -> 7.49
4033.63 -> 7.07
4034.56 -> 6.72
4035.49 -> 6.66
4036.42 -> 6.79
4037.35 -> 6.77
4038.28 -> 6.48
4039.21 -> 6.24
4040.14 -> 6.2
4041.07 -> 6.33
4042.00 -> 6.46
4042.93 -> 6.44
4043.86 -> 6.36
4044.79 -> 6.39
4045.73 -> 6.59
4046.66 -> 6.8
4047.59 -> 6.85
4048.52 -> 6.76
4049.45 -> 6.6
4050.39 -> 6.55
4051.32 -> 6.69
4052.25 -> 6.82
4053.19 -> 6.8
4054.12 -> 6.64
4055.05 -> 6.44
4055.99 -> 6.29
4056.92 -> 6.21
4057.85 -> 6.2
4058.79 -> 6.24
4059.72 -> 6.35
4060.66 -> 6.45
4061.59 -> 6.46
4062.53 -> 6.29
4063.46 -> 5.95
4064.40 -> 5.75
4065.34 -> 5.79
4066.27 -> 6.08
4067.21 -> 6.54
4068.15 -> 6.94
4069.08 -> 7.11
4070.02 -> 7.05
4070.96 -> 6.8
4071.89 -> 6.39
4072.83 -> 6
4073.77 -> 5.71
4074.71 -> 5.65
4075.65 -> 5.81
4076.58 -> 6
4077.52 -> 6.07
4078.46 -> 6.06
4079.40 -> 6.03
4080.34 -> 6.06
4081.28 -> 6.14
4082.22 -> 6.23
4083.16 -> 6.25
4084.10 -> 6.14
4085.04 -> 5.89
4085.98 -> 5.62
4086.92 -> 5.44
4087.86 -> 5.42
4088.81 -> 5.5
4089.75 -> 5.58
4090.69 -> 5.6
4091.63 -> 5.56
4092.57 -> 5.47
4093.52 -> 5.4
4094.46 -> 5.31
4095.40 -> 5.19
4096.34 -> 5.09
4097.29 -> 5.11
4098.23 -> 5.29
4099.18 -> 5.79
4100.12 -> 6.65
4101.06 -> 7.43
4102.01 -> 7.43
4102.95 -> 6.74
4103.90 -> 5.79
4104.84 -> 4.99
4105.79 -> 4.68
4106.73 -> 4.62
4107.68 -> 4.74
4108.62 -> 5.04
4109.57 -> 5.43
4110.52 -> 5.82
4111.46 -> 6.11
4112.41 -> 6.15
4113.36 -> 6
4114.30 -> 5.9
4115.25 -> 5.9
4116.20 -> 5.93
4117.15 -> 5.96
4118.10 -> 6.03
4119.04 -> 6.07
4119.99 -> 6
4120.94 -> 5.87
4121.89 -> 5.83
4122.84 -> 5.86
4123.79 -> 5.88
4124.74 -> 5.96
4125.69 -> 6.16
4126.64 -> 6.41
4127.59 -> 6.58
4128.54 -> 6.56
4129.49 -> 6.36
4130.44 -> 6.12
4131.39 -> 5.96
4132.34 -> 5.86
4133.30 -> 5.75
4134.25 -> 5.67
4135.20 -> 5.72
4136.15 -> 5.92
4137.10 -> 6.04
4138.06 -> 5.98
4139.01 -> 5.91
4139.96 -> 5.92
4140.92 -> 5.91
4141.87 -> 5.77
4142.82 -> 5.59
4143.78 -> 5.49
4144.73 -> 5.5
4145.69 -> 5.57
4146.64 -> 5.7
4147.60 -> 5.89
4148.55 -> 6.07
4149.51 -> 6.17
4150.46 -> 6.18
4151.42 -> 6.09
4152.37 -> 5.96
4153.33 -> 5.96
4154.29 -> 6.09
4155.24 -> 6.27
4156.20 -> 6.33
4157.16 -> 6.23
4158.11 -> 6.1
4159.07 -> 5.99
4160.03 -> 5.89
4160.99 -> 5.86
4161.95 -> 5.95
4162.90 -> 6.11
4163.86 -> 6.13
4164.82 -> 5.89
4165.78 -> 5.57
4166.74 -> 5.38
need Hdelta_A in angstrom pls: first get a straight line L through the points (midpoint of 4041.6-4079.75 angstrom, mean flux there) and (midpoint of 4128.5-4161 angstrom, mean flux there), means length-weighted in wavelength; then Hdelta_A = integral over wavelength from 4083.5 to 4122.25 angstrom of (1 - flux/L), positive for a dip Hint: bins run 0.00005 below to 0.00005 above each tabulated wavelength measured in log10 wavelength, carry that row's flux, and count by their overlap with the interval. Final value 2.8 angstrom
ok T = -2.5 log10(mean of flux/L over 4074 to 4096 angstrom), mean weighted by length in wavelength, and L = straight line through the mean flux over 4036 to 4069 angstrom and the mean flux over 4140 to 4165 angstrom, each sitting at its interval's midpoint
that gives 0.10 mag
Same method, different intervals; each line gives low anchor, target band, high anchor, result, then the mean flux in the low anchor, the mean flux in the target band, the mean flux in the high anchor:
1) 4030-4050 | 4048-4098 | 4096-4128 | 0.04 mag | 6.71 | 6.08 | 5.86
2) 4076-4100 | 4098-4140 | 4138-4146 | -0.04 mag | 5.7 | 5.93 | 5.73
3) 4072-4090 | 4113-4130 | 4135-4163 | -0.03 mag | 5.89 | 6.07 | 5.94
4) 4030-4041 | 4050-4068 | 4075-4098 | -0.01 mag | 6.83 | 6.35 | 5.7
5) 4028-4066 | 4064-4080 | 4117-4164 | 0.03 mag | 6.55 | 6.22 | 5.98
